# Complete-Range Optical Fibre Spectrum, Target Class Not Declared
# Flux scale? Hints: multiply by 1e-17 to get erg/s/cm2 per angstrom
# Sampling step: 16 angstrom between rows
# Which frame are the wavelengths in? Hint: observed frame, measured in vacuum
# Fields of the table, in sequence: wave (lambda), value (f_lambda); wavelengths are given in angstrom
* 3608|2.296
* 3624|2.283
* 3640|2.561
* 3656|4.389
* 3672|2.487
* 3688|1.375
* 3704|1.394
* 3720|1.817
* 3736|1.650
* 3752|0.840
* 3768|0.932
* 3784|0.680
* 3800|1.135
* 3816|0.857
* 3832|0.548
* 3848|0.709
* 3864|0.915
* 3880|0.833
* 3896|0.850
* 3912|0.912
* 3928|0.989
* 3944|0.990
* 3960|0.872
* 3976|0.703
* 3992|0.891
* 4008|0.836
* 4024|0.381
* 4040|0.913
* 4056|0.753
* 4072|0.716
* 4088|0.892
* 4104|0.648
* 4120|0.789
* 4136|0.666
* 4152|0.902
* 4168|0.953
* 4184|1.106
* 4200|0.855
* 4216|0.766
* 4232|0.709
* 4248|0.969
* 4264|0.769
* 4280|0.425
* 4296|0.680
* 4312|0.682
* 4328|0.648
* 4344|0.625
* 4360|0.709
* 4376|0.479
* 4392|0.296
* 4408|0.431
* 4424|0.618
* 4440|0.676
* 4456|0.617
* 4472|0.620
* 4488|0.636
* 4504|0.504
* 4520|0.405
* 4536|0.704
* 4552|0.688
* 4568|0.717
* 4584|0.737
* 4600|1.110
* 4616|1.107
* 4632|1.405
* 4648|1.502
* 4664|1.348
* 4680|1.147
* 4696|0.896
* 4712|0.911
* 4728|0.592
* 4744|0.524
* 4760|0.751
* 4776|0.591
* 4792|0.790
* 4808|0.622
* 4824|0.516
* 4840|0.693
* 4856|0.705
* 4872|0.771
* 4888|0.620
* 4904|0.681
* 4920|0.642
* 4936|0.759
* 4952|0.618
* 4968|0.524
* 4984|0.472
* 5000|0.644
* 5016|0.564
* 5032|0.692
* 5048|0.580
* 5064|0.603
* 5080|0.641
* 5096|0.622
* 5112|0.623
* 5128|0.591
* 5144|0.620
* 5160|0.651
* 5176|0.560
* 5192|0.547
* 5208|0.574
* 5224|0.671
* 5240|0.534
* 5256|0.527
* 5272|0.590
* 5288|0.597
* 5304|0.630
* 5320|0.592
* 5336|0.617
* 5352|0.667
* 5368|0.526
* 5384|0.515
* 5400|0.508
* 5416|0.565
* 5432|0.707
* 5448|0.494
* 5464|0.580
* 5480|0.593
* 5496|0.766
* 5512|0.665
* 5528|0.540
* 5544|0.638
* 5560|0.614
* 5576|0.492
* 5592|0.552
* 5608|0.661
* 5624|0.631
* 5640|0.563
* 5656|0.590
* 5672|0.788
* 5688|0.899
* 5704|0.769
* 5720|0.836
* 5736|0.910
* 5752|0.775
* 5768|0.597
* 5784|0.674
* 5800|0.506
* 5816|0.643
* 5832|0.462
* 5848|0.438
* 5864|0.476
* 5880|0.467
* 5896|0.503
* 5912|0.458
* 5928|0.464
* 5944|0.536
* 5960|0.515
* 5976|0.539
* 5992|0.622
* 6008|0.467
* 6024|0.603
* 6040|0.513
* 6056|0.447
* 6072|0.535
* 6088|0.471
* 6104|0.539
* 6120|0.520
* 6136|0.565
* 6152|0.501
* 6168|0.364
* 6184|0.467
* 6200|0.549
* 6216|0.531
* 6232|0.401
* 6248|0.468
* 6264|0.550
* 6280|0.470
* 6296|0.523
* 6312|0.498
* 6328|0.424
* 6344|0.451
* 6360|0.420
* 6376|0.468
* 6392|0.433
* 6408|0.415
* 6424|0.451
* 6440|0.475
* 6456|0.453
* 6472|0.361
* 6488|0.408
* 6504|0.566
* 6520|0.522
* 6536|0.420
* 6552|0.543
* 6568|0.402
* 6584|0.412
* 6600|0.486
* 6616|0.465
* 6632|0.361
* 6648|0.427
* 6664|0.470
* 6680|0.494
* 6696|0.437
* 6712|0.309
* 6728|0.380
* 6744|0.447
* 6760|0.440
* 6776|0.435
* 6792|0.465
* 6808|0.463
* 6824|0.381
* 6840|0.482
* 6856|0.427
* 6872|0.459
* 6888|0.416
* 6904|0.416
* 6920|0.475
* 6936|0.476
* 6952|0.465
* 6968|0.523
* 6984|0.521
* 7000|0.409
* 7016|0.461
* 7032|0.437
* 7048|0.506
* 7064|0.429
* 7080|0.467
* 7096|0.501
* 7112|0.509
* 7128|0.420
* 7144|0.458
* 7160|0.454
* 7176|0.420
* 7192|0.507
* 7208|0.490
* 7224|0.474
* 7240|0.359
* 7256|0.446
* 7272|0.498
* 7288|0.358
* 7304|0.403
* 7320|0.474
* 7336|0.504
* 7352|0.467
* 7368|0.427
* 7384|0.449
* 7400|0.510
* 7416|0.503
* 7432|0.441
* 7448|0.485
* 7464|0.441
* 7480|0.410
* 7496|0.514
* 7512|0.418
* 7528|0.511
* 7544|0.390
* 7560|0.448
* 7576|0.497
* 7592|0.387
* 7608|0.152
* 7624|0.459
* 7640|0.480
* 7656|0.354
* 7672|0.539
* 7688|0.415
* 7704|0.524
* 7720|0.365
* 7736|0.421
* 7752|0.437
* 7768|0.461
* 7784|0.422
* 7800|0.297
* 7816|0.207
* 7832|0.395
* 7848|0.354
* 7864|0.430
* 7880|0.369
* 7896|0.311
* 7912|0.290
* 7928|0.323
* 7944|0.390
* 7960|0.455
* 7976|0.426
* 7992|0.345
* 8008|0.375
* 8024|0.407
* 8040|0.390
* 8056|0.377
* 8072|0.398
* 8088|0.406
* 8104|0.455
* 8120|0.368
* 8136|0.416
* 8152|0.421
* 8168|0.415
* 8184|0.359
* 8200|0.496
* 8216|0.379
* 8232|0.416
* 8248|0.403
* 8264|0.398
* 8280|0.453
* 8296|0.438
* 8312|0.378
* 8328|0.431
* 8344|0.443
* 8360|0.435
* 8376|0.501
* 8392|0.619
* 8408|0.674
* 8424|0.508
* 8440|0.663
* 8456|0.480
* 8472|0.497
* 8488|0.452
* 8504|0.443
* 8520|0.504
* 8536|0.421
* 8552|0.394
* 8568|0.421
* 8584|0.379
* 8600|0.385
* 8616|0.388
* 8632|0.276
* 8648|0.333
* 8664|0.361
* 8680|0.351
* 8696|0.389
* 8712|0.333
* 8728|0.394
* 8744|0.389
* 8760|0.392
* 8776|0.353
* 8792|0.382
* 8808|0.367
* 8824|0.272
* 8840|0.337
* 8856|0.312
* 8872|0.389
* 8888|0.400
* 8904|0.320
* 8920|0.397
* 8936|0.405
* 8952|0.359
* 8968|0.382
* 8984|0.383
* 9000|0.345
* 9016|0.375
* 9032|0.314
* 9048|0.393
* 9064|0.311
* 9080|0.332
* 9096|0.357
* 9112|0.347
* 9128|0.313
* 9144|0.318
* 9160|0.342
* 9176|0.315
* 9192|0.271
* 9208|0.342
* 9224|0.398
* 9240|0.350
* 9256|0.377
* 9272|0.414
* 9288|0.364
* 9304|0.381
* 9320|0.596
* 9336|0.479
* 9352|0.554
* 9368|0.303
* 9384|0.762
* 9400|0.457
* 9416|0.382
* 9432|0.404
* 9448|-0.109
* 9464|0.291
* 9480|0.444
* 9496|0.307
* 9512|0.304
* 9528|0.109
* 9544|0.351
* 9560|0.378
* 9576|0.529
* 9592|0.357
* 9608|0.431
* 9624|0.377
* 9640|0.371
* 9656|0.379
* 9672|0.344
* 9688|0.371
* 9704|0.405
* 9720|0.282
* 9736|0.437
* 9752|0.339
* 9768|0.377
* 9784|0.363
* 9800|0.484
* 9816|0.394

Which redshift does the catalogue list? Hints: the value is 2.004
